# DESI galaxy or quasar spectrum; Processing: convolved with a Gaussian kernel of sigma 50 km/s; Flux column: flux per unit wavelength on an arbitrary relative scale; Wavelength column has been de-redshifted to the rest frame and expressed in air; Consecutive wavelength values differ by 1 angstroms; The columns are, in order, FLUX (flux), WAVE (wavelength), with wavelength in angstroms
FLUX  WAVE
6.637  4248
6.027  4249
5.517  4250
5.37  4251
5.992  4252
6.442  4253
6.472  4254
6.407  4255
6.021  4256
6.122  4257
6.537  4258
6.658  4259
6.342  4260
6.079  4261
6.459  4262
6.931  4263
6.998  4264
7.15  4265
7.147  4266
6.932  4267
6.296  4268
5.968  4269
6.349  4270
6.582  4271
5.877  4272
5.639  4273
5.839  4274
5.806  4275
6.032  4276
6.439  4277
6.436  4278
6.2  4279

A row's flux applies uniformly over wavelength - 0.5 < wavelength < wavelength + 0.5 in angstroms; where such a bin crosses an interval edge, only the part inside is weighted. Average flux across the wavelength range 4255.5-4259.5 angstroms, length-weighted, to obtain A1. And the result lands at 6.33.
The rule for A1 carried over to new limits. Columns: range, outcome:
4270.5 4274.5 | 5.98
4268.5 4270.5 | 6.16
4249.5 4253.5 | 5.83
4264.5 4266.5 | 7.15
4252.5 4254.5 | 6.46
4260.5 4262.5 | 6.27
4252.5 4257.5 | 6.29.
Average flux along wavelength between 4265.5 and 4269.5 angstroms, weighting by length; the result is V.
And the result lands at 6.59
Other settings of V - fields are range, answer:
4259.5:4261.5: 6.21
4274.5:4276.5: 5.92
